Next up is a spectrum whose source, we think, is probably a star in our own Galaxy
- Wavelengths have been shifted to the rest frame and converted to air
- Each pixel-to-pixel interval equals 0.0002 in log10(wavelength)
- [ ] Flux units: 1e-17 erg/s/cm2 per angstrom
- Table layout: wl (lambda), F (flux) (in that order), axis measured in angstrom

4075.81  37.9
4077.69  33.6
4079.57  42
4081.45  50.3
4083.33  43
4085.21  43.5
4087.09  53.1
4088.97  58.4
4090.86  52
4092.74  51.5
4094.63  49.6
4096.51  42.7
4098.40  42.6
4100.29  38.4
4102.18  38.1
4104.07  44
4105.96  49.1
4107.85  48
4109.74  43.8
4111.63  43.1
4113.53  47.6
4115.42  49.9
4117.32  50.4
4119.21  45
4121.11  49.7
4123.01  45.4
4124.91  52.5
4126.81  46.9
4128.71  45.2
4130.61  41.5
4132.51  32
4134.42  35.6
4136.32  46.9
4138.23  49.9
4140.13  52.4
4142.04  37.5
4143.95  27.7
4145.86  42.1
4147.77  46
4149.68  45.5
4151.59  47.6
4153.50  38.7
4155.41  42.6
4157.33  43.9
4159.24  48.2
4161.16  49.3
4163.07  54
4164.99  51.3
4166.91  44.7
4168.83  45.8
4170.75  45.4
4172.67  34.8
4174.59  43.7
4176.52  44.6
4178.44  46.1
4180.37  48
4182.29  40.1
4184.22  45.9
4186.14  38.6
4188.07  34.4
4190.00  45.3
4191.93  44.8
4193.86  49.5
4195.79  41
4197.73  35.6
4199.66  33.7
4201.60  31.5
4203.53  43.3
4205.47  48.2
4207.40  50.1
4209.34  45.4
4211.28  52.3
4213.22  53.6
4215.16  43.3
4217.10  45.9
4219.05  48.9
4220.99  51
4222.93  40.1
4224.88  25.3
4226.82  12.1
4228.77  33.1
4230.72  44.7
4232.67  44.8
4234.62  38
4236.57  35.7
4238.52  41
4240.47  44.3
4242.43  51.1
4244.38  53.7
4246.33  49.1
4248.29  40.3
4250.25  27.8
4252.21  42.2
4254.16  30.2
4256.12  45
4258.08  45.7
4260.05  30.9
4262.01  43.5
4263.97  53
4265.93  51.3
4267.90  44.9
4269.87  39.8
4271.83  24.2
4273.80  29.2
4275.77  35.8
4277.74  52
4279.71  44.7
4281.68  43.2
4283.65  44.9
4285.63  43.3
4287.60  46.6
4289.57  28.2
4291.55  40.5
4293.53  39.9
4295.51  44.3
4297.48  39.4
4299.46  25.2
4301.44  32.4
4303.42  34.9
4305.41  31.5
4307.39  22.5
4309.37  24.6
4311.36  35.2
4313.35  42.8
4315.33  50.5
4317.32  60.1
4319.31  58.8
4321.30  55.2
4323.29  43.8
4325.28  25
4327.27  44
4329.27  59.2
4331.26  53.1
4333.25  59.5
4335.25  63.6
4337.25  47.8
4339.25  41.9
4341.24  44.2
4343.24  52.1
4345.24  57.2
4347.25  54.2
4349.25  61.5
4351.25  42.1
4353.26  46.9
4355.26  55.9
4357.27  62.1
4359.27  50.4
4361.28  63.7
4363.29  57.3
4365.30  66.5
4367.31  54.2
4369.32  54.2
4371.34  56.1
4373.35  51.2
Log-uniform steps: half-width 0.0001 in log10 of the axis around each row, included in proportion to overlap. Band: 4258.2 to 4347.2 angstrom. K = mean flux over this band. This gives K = 43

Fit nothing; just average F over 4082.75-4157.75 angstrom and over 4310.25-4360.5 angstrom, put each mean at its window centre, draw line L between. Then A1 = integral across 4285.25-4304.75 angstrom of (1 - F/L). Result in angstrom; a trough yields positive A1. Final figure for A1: 4.9 angstrom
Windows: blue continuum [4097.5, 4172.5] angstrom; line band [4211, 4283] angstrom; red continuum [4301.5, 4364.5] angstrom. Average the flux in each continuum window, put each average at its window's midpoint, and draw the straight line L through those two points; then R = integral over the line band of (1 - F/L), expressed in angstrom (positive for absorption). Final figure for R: 8.4 angstrom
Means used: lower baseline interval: 44.7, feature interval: 41.3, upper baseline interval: 48.3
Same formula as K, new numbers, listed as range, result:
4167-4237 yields 41.9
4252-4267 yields 42.8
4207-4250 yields 42.5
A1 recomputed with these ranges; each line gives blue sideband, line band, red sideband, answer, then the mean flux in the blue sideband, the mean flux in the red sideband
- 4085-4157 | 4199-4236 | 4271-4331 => 1.1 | 45.2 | 40.3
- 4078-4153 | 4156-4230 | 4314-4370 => 7.5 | 45.2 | 53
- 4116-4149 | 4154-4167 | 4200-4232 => -1.3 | 44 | 41.7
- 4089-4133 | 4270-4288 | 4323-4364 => 3.6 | 46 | 51.8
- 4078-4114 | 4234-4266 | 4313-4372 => 5.1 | 46.1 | 52.9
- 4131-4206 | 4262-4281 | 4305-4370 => 2.2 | 42.9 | 49.9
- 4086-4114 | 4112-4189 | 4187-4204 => -2.5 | 46.8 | 39.8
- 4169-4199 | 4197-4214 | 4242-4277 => -0.7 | 42.5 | 40.9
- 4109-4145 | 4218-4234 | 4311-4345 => 3.2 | 44.4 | 49.7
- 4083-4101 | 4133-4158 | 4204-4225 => 2.5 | 47.7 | 46.6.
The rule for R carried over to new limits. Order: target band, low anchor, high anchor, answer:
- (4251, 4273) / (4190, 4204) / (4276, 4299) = 0.33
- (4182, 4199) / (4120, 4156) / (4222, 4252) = -0.25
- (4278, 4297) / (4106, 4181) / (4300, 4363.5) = 2.02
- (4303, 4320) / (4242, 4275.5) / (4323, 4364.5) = 2.83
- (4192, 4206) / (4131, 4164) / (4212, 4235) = 0.29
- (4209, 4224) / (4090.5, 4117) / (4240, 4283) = -1.58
